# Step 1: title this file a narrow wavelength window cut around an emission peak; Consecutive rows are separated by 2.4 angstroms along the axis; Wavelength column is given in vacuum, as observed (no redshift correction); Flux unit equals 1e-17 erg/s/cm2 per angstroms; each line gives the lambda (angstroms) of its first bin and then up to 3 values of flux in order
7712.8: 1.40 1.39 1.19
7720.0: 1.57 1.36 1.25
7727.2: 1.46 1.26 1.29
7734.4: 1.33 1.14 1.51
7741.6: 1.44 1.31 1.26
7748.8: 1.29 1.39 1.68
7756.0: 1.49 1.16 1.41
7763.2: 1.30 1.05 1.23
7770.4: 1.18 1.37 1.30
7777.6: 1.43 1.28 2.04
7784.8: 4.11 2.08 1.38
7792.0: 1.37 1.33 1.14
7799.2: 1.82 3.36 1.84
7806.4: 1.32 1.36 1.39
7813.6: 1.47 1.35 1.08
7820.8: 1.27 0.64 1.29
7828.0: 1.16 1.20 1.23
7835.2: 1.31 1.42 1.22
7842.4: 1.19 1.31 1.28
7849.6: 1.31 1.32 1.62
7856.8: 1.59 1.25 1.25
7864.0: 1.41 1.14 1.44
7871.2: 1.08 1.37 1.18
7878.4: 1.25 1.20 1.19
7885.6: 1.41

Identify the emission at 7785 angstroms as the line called [S II]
